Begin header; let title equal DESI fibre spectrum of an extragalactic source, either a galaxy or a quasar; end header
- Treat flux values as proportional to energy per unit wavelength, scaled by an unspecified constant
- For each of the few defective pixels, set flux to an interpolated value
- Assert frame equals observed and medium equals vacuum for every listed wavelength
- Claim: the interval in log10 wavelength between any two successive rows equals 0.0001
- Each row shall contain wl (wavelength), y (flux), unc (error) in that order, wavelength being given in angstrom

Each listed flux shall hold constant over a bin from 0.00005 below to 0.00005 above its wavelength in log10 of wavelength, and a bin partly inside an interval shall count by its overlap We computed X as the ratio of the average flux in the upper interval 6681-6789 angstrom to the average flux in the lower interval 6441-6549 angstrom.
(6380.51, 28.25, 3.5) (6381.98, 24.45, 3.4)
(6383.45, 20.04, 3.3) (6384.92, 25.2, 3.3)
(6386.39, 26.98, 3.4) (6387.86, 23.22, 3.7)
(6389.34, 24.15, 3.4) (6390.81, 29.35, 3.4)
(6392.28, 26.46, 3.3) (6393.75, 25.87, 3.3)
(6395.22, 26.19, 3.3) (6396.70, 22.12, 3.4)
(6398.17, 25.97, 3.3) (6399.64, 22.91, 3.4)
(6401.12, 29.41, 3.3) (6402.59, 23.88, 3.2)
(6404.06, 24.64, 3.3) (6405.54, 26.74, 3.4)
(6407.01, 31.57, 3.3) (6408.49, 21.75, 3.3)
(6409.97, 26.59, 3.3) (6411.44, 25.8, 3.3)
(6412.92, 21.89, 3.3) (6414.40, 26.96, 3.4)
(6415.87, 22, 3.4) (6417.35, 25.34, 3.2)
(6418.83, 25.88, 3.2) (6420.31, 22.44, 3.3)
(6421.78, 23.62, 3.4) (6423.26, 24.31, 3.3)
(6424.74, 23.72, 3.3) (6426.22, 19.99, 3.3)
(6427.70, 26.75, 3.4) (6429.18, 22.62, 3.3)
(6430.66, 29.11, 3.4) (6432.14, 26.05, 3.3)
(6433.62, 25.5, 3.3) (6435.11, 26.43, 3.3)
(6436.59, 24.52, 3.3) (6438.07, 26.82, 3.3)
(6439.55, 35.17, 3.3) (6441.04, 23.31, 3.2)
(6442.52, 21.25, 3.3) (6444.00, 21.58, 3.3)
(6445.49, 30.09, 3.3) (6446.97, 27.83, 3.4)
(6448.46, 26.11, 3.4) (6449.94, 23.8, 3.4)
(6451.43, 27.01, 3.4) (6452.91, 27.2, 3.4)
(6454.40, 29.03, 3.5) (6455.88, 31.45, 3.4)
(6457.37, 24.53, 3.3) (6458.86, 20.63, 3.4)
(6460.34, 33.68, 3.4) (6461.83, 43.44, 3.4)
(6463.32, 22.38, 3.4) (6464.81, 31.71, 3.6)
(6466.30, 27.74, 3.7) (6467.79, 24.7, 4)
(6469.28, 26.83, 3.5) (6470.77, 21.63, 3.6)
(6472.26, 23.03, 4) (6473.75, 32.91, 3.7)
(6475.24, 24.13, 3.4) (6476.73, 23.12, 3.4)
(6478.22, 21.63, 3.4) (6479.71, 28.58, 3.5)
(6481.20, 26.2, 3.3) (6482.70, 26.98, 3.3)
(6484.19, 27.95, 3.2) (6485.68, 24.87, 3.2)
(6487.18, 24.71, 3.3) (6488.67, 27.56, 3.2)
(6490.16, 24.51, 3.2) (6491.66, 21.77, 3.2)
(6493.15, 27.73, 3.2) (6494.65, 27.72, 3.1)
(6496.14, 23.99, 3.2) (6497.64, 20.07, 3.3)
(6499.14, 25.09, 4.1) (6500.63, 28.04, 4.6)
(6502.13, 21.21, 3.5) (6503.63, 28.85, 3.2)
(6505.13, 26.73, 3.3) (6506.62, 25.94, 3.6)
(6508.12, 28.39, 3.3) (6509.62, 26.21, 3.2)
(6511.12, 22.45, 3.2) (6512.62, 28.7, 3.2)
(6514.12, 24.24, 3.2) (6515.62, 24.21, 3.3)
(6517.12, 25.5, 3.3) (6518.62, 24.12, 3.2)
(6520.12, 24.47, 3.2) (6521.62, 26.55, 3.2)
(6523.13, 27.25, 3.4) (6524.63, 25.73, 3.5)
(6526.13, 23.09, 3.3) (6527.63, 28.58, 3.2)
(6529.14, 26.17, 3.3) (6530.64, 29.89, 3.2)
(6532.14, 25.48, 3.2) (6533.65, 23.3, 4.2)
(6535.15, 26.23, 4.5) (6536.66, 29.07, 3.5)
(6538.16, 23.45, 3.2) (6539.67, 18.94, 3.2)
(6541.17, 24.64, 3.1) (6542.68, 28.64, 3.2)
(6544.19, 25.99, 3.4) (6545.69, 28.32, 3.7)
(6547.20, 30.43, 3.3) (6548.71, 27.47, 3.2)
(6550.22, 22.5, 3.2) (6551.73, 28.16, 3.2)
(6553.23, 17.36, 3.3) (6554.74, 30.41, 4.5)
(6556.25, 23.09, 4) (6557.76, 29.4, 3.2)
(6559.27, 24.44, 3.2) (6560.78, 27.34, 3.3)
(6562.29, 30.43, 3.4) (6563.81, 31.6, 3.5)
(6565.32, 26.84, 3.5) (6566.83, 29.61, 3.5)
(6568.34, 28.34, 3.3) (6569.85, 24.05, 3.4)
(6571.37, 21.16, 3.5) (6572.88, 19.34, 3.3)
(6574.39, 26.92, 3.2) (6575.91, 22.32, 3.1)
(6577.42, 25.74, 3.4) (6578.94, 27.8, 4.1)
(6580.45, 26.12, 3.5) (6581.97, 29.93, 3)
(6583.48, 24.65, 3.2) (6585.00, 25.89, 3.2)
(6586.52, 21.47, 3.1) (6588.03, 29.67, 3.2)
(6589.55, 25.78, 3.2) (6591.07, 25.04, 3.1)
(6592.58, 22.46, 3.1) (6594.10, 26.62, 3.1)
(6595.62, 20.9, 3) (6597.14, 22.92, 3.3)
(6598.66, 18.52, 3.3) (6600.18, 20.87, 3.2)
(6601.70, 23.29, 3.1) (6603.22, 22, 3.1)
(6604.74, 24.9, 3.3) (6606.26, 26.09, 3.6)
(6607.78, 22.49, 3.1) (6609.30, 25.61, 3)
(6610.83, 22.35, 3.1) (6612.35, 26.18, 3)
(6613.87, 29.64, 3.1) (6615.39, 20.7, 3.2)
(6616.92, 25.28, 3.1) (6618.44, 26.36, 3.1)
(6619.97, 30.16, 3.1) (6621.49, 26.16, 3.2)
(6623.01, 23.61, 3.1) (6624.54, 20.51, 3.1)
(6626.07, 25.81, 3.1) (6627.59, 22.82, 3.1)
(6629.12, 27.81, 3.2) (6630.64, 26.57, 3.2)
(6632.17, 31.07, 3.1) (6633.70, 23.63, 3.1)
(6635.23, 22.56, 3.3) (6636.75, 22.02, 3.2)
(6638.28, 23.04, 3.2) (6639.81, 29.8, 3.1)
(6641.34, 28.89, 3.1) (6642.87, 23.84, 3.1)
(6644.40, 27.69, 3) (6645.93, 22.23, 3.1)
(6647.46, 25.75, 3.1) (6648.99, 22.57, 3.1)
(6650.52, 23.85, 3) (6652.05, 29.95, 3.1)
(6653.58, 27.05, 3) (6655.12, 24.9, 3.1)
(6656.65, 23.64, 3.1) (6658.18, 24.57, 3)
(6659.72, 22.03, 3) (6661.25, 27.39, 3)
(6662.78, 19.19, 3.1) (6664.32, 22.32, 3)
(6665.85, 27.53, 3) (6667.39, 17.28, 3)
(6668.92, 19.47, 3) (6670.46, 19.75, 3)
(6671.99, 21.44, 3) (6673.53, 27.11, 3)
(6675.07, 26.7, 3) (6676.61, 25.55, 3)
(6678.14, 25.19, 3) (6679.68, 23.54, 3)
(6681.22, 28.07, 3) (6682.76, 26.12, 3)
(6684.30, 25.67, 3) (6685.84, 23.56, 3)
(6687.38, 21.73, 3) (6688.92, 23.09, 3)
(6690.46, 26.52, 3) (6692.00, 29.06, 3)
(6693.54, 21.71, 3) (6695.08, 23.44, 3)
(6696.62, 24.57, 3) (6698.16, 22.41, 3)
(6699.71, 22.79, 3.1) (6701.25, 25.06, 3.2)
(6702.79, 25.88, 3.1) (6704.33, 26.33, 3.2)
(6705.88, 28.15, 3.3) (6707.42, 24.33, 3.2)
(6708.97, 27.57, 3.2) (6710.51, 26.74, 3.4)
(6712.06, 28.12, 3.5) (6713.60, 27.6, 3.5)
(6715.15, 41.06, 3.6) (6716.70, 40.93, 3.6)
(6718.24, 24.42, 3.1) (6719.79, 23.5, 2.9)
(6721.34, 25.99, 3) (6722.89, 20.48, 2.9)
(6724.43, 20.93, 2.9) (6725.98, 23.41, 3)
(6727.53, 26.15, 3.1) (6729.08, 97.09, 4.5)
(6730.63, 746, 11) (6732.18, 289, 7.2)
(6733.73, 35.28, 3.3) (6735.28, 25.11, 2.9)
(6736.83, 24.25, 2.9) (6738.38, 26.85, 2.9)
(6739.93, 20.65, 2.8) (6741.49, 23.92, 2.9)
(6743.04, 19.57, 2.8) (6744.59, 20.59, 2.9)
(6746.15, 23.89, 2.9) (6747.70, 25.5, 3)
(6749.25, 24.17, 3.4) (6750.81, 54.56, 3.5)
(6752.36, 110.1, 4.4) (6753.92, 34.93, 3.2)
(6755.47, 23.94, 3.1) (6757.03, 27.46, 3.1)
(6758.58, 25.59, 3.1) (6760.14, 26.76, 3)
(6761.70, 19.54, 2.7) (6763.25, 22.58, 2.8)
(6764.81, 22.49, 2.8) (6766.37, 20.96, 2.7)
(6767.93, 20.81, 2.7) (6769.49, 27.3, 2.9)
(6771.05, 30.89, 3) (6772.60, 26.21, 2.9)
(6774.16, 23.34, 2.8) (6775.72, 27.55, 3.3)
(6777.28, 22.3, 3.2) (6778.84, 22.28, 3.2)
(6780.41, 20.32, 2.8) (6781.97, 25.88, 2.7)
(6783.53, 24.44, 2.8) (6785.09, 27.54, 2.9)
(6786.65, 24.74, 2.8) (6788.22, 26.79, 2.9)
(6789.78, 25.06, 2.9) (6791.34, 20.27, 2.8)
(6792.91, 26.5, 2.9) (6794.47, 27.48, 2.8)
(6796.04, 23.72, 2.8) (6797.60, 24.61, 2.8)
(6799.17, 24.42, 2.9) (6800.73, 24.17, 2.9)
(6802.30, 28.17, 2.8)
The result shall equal 1.61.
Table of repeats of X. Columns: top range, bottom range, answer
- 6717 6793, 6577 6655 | 1.94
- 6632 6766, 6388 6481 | 1.49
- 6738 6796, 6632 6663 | 1.10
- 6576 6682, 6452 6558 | 0.94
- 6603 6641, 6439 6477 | 0.93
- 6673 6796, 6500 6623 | 1.57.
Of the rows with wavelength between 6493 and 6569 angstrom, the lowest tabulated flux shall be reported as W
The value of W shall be 17.36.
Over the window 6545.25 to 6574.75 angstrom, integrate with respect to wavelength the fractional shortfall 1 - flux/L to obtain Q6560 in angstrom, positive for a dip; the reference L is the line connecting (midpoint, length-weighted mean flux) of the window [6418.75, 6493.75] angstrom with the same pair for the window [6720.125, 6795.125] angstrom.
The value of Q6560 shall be 6.6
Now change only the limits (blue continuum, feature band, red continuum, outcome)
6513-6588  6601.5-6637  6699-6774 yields 10.0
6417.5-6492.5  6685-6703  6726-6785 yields 9.2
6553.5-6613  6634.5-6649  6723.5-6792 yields 3.8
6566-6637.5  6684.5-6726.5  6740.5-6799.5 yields 0.9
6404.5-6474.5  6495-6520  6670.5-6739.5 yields 5.4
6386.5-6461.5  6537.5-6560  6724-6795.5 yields 6.0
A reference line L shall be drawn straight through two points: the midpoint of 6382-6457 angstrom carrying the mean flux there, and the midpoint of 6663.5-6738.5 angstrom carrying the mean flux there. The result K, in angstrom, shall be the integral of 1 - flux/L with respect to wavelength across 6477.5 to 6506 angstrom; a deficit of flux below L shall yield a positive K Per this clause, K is 5.1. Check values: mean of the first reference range 25.5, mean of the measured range 25.5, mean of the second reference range 47.3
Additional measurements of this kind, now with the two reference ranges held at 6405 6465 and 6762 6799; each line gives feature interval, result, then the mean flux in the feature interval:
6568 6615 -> 1.8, 24.4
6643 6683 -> 1.3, 24.2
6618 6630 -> -0.1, 25.4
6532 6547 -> 0.1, 25.6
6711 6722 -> -2.4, 30.2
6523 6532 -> -0.3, 26.7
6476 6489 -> 0.1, 25.7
